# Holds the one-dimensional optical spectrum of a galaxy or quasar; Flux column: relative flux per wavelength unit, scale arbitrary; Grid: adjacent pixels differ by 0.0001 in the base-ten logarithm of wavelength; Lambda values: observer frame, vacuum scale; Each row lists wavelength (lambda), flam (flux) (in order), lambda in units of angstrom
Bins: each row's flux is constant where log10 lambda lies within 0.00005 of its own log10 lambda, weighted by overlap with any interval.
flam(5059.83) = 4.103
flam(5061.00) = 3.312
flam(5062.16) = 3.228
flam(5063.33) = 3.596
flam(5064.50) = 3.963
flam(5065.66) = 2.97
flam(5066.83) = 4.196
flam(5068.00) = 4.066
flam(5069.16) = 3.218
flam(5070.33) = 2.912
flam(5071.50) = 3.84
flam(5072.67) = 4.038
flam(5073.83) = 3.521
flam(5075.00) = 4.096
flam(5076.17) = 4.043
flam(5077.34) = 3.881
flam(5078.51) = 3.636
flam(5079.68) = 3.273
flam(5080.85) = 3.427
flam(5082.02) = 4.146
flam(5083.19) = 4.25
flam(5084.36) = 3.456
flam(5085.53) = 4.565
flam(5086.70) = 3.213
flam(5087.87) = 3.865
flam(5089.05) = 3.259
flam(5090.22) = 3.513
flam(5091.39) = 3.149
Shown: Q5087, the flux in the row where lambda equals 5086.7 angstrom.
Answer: 3.213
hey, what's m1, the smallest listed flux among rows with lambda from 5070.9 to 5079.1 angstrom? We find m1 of 3.521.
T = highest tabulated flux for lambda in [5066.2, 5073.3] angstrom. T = 4.196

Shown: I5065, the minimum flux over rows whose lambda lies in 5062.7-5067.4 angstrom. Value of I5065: 2.97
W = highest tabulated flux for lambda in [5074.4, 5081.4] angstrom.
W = 4.096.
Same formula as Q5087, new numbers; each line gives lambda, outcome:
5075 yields 4.096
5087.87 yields 3.865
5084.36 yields 3.456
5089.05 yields 3.259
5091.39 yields 3.149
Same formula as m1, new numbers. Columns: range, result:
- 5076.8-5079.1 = 3.636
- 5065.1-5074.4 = 2.912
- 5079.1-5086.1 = 3.273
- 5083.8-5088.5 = 3.213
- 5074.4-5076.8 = 4.043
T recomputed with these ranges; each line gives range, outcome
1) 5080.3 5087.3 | 4.565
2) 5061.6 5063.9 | 3.596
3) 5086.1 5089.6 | 3.865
